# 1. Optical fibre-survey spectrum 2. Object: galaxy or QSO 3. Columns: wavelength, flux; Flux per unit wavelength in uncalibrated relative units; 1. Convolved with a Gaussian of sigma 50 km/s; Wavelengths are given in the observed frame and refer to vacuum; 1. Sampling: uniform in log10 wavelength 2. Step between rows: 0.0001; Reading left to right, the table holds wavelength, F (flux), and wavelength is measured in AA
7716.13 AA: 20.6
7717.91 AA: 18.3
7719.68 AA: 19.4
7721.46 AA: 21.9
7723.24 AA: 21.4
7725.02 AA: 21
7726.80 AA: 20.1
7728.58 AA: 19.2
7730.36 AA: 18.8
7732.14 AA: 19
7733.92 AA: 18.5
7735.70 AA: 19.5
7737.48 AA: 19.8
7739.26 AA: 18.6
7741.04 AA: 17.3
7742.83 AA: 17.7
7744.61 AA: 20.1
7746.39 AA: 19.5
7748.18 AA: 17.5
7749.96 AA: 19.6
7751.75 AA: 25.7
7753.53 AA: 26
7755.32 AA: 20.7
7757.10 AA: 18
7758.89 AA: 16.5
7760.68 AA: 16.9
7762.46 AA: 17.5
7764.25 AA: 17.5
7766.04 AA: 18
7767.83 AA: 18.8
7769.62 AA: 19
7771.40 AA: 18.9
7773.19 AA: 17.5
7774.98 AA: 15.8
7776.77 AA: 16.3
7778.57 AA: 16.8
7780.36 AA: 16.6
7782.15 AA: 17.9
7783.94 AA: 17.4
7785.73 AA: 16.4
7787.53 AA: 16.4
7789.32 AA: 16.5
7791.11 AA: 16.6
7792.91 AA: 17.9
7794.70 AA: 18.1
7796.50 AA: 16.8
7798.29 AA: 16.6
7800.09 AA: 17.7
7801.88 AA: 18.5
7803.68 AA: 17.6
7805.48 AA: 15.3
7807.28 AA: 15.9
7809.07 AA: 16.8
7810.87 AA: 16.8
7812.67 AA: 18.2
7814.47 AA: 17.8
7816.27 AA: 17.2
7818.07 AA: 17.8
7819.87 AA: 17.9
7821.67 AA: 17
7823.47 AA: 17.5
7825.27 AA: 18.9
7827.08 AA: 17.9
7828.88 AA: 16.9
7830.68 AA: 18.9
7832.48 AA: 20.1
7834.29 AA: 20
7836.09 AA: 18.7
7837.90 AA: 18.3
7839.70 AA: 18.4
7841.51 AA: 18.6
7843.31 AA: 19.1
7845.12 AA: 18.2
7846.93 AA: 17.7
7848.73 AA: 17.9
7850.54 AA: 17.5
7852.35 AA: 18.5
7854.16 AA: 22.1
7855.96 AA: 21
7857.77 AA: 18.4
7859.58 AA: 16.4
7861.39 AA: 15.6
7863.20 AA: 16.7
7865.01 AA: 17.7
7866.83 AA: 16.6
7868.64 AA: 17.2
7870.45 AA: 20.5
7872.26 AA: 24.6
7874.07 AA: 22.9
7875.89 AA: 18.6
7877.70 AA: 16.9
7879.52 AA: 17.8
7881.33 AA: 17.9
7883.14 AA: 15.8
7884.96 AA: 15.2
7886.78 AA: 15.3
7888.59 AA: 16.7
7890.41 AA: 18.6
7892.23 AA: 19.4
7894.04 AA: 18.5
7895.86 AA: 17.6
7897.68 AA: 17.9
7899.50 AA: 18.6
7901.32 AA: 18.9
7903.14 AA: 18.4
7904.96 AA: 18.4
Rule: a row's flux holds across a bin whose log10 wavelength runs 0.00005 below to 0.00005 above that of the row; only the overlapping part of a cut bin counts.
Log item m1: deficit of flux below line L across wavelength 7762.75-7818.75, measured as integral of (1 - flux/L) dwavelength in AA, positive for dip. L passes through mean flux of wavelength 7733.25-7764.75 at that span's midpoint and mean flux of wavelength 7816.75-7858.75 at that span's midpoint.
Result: 4.97 AA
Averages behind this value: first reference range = 19.3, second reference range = 18.6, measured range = 17.3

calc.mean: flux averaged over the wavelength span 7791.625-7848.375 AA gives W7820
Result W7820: 17.8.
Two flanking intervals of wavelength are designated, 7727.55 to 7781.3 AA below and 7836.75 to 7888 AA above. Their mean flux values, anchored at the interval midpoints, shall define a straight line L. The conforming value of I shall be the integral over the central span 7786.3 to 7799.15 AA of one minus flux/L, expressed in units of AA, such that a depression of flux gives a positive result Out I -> 1.1 AA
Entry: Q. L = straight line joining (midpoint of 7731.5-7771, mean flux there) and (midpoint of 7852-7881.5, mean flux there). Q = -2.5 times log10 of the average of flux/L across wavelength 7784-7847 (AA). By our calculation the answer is 0.08 mag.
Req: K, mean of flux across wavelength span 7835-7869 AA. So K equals 18.2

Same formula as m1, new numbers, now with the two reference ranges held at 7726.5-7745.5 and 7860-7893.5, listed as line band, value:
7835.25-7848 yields -0.1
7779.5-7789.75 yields 0.9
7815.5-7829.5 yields 0.5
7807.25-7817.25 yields 0.6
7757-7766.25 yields 0.7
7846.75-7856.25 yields -0.5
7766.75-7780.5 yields 0.9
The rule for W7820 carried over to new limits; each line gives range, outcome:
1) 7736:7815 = 18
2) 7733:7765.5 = 19.3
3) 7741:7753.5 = 20.2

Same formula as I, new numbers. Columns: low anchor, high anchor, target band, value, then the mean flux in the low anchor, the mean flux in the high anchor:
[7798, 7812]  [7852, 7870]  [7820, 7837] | -1.0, 16.9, 18.1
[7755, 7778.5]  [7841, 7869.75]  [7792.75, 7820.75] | 0.9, 17.7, 18.1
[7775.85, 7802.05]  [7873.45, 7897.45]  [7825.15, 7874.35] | -3.5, 17.1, 17.7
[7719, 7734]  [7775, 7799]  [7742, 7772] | -1.4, 20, 16.9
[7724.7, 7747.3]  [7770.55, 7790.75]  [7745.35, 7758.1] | -1.8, 19.1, 16.9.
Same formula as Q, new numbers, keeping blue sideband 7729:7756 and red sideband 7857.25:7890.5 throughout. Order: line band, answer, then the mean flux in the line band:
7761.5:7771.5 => 0.072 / 18.2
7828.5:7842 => -0.022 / 18.8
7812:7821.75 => 0.061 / 17.7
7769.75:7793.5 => 0.132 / 17.1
